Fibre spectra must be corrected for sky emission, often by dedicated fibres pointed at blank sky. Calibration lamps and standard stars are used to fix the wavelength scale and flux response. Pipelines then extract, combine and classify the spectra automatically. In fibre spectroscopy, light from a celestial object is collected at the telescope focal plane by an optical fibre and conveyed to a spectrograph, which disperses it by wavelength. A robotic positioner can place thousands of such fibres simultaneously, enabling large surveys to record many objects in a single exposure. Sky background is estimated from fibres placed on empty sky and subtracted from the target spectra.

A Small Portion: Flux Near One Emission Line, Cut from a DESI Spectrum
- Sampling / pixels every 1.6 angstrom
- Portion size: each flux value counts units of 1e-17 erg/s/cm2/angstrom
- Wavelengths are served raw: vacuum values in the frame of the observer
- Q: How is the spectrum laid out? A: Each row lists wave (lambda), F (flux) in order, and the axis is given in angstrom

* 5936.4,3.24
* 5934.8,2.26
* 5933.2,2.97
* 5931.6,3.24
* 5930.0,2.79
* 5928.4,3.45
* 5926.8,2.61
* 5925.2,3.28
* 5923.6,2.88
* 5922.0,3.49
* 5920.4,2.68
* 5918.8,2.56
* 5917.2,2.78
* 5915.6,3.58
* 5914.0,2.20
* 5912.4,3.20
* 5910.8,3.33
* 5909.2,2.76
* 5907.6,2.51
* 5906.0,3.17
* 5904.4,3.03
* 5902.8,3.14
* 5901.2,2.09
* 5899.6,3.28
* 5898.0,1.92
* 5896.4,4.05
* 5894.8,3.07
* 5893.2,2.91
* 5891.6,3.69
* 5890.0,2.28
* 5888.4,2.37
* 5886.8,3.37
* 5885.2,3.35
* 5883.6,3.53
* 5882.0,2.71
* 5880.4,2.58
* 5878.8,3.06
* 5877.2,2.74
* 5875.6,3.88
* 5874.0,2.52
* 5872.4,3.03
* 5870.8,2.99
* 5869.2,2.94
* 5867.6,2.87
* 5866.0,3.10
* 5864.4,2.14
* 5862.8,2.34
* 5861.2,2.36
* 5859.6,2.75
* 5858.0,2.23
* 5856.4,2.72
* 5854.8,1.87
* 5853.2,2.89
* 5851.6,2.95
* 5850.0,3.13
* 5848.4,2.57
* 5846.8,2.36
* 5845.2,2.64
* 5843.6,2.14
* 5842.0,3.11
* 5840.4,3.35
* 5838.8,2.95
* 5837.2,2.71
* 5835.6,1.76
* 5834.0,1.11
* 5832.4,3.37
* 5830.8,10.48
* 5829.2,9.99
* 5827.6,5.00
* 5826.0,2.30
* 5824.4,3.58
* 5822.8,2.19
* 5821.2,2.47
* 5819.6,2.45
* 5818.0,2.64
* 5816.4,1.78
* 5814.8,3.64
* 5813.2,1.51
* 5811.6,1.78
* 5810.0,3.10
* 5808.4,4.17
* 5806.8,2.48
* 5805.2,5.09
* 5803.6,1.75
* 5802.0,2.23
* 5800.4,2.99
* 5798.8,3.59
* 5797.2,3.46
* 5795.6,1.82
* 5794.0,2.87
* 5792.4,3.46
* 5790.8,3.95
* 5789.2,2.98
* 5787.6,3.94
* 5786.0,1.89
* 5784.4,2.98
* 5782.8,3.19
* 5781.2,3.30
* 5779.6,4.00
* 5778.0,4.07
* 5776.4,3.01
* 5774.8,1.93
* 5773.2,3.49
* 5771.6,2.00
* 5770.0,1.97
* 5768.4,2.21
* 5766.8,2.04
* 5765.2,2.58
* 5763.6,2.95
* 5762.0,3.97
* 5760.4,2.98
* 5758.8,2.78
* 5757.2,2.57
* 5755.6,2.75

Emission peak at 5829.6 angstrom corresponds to H-beta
